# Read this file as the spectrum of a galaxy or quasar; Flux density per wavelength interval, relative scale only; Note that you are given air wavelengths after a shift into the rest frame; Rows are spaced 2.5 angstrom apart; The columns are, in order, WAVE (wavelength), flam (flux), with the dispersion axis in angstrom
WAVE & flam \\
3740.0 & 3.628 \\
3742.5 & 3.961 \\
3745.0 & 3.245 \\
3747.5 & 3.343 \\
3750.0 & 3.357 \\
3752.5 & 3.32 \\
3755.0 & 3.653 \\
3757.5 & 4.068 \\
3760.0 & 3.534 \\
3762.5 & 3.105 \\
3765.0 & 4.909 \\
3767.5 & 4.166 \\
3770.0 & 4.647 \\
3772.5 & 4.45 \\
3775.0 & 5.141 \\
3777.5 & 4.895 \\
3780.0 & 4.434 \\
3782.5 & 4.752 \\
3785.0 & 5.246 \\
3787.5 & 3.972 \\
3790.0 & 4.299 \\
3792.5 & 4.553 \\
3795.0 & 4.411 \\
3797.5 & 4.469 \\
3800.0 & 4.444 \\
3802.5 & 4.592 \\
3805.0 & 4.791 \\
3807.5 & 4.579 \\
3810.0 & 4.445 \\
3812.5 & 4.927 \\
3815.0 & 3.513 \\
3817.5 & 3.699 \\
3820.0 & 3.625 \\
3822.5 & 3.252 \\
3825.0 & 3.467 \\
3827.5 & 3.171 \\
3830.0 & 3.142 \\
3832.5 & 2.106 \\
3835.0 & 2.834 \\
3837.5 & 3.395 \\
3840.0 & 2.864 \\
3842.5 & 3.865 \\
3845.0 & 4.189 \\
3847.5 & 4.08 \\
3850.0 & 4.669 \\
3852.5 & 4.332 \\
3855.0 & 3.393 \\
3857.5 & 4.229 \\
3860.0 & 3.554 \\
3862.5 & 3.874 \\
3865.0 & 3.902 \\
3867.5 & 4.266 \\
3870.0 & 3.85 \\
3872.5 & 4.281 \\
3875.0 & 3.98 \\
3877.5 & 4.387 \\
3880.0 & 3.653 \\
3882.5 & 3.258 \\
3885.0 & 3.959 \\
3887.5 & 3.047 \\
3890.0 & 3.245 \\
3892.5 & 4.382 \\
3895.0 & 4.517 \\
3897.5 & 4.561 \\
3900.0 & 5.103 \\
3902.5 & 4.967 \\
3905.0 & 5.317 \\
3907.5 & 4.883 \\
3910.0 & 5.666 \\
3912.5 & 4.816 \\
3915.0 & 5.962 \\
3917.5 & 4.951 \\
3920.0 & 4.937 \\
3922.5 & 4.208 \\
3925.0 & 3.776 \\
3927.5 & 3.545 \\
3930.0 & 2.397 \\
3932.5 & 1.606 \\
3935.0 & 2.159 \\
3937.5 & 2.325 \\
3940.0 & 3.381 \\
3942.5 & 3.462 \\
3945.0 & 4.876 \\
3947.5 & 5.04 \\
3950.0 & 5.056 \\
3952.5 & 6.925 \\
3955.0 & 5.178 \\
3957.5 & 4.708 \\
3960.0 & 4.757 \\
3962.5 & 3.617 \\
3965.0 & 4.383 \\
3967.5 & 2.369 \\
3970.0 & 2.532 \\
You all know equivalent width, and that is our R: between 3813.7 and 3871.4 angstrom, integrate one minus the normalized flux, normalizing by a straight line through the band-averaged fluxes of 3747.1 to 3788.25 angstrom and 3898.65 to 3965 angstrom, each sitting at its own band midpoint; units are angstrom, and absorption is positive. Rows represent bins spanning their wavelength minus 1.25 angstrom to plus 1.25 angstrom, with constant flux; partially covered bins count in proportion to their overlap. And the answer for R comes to 8.8 angstrom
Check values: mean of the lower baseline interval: 4.2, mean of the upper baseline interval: 4.37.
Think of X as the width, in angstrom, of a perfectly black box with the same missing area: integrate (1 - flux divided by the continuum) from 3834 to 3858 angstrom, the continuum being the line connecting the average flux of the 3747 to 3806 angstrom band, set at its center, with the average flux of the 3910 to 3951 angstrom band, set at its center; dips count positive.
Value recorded 2.0 angstrom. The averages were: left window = 4.28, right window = 3.95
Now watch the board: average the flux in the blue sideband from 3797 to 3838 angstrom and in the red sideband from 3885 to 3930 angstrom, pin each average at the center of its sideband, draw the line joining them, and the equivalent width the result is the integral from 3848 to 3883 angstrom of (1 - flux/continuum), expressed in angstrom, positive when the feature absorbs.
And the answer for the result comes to 1.5 angstrom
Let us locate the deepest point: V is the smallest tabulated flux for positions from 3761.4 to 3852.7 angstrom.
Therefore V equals 2.106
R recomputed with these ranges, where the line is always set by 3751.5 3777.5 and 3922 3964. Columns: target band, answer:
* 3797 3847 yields 3.90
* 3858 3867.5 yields 0.37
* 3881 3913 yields -3.48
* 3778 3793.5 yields -1.65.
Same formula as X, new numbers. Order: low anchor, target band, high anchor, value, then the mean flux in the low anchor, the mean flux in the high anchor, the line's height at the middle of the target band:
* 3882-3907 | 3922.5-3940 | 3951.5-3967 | 6.7 angstrom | 4.28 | 4.77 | 4.56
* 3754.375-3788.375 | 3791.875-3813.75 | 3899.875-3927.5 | -0.4 angstrom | 4.37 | 4.89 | 4.49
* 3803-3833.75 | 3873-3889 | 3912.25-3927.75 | 2.1 angstrom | 3.75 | 4.65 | 4.31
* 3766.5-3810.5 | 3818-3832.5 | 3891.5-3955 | 4.1 angstrom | 4.58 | 4.37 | 4.52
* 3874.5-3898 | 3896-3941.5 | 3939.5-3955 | 2.2 angstrom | 3.88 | 4.89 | 4.42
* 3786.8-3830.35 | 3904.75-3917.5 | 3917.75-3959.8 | -4.0 angstrom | 4.1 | 4.02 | 4.03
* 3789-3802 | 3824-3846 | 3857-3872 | 5.0 angstrom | 4.45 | 3.95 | 4.16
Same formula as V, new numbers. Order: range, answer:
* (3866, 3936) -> 1.606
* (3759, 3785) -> 3.105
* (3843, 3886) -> 3.258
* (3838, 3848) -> 2.864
